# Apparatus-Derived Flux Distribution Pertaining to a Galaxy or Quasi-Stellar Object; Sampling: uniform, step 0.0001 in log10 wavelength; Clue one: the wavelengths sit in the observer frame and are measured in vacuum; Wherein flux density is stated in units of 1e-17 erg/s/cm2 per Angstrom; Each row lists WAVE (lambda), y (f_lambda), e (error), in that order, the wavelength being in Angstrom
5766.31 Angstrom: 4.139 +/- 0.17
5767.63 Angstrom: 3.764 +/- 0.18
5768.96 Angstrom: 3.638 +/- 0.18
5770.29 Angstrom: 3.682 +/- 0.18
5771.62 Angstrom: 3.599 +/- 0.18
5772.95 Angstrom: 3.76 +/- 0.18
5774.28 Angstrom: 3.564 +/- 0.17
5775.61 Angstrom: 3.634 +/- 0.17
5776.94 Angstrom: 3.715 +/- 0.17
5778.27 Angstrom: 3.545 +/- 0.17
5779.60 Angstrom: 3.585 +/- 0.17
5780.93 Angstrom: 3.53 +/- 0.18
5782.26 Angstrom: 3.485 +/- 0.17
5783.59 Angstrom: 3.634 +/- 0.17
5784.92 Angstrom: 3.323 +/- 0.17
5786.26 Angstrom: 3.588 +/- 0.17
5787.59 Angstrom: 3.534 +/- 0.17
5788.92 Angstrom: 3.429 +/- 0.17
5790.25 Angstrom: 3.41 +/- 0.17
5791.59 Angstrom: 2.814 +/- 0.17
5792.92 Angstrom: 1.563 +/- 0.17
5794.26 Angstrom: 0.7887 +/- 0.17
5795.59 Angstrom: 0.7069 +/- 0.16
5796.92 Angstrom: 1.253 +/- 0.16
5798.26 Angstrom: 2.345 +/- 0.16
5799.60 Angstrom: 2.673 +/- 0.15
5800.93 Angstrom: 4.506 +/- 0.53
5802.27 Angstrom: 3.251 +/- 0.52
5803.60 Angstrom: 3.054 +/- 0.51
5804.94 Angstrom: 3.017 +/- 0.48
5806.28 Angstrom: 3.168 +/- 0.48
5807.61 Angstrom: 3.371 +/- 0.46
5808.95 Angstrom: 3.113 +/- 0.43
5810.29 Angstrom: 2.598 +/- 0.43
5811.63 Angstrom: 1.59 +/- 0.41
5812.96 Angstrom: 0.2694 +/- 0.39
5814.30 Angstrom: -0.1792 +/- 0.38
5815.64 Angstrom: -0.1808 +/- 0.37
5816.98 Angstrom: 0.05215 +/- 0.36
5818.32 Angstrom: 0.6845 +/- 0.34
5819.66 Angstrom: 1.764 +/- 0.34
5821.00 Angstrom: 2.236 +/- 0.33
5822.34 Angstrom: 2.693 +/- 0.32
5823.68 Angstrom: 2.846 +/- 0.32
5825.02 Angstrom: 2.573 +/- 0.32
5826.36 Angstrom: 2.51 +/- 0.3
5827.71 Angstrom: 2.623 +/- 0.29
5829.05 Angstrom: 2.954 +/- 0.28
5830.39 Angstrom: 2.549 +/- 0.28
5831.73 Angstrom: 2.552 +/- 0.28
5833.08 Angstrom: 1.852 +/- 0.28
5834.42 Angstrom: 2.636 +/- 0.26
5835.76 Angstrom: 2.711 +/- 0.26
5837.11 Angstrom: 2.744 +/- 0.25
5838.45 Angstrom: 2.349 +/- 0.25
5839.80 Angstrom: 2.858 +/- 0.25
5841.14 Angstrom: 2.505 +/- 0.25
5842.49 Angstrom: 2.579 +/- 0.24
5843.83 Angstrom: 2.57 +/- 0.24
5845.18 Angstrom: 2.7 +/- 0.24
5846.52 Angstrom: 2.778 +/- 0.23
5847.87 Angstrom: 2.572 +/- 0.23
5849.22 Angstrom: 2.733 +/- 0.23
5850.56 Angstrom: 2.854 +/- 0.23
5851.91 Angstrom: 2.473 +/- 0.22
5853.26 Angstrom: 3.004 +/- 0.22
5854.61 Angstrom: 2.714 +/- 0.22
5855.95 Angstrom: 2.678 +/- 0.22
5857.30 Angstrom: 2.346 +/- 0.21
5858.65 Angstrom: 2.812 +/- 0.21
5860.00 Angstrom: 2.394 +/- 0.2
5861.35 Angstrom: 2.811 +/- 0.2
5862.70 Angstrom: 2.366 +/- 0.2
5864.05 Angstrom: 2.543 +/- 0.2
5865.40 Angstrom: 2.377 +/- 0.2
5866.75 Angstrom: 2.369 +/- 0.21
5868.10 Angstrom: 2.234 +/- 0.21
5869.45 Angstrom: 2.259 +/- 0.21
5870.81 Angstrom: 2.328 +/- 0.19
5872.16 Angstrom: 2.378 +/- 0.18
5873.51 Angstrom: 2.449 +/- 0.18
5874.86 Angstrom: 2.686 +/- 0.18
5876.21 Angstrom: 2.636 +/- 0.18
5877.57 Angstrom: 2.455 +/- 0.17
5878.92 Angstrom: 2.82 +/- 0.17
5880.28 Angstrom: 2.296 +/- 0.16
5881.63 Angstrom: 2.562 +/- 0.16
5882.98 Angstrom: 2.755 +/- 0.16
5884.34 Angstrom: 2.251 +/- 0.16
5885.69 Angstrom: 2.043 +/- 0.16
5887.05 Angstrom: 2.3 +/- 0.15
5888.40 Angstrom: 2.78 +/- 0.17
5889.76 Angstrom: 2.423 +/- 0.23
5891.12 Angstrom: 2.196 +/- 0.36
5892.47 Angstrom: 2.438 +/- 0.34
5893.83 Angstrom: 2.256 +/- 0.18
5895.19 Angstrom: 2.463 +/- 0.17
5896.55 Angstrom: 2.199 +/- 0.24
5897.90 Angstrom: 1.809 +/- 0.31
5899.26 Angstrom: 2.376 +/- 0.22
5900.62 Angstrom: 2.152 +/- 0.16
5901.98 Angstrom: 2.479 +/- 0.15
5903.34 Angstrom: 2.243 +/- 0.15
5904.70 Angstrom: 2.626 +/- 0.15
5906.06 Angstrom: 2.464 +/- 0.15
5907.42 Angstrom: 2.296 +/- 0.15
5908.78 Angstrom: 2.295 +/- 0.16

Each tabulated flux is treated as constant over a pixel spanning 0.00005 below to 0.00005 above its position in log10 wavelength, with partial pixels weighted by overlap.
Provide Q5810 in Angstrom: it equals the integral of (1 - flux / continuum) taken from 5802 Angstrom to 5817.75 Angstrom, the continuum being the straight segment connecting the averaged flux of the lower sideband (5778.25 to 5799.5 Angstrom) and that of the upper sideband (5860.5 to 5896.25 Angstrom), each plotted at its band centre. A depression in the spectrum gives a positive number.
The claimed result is 4.7 Angstrom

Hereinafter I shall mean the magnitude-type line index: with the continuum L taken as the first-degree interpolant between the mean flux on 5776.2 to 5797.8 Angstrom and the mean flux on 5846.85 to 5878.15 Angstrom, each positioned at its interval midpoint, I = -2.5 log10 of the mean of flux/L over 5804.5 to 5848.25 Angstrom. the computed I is 0.206 mag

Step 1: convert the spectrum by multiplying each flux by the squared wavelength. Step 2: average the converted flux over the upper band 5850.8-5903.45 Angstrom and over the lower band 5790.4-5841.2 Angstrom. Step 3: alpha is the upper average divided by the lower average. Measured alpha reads 1.1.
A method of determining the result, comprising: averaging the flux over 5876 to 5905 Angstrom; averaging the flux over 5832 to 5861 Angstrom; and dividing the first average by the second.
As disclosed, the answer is 0.9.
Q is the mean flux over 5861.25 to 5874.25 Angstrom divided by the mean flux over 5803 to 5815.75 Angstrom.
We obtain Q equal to 1.16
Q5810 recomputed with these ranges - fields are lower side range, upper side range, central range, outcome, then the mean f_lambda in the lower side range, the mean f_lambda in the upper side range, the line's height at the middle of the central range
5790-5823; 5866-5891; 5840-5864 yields -3.8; 2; 2.44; 2.28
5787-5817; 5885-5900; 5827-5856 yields -4.9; 2.22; 2.3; 2.26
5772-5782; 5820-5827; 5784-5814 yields 5.1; 3.61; 2.54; 3.1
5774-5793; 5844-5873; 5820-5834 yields 1.9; 3.41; 2.56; 2.91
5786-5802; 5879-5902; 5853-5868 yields -0.9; 2.54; 2.35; 2.41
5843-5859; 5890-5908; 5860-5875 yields 0.8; 2.68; 2.31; 2.56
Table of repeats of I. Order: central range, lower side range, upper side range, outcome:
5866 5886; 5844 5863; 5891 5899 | -0.005 mag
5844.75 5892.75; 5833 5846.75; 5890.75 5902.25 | -0.043 mag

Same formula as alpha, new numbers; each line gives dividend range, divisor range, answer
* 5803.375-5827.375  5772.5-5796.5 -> 0.64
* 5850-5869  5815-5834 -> 1.30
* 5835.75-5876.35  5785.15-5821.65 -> 1.20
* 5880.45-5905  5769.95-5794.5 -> 0.74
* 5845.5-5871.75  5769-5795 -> 0.80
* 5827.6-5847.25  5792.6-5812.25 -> 1.06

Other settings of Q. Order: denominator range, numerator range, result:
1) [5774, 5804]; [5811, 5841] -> 0.65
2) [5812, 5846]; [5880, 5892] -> 1.17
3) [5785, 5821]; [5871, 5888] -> 1.13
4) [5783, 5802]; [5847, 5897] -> 0.93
